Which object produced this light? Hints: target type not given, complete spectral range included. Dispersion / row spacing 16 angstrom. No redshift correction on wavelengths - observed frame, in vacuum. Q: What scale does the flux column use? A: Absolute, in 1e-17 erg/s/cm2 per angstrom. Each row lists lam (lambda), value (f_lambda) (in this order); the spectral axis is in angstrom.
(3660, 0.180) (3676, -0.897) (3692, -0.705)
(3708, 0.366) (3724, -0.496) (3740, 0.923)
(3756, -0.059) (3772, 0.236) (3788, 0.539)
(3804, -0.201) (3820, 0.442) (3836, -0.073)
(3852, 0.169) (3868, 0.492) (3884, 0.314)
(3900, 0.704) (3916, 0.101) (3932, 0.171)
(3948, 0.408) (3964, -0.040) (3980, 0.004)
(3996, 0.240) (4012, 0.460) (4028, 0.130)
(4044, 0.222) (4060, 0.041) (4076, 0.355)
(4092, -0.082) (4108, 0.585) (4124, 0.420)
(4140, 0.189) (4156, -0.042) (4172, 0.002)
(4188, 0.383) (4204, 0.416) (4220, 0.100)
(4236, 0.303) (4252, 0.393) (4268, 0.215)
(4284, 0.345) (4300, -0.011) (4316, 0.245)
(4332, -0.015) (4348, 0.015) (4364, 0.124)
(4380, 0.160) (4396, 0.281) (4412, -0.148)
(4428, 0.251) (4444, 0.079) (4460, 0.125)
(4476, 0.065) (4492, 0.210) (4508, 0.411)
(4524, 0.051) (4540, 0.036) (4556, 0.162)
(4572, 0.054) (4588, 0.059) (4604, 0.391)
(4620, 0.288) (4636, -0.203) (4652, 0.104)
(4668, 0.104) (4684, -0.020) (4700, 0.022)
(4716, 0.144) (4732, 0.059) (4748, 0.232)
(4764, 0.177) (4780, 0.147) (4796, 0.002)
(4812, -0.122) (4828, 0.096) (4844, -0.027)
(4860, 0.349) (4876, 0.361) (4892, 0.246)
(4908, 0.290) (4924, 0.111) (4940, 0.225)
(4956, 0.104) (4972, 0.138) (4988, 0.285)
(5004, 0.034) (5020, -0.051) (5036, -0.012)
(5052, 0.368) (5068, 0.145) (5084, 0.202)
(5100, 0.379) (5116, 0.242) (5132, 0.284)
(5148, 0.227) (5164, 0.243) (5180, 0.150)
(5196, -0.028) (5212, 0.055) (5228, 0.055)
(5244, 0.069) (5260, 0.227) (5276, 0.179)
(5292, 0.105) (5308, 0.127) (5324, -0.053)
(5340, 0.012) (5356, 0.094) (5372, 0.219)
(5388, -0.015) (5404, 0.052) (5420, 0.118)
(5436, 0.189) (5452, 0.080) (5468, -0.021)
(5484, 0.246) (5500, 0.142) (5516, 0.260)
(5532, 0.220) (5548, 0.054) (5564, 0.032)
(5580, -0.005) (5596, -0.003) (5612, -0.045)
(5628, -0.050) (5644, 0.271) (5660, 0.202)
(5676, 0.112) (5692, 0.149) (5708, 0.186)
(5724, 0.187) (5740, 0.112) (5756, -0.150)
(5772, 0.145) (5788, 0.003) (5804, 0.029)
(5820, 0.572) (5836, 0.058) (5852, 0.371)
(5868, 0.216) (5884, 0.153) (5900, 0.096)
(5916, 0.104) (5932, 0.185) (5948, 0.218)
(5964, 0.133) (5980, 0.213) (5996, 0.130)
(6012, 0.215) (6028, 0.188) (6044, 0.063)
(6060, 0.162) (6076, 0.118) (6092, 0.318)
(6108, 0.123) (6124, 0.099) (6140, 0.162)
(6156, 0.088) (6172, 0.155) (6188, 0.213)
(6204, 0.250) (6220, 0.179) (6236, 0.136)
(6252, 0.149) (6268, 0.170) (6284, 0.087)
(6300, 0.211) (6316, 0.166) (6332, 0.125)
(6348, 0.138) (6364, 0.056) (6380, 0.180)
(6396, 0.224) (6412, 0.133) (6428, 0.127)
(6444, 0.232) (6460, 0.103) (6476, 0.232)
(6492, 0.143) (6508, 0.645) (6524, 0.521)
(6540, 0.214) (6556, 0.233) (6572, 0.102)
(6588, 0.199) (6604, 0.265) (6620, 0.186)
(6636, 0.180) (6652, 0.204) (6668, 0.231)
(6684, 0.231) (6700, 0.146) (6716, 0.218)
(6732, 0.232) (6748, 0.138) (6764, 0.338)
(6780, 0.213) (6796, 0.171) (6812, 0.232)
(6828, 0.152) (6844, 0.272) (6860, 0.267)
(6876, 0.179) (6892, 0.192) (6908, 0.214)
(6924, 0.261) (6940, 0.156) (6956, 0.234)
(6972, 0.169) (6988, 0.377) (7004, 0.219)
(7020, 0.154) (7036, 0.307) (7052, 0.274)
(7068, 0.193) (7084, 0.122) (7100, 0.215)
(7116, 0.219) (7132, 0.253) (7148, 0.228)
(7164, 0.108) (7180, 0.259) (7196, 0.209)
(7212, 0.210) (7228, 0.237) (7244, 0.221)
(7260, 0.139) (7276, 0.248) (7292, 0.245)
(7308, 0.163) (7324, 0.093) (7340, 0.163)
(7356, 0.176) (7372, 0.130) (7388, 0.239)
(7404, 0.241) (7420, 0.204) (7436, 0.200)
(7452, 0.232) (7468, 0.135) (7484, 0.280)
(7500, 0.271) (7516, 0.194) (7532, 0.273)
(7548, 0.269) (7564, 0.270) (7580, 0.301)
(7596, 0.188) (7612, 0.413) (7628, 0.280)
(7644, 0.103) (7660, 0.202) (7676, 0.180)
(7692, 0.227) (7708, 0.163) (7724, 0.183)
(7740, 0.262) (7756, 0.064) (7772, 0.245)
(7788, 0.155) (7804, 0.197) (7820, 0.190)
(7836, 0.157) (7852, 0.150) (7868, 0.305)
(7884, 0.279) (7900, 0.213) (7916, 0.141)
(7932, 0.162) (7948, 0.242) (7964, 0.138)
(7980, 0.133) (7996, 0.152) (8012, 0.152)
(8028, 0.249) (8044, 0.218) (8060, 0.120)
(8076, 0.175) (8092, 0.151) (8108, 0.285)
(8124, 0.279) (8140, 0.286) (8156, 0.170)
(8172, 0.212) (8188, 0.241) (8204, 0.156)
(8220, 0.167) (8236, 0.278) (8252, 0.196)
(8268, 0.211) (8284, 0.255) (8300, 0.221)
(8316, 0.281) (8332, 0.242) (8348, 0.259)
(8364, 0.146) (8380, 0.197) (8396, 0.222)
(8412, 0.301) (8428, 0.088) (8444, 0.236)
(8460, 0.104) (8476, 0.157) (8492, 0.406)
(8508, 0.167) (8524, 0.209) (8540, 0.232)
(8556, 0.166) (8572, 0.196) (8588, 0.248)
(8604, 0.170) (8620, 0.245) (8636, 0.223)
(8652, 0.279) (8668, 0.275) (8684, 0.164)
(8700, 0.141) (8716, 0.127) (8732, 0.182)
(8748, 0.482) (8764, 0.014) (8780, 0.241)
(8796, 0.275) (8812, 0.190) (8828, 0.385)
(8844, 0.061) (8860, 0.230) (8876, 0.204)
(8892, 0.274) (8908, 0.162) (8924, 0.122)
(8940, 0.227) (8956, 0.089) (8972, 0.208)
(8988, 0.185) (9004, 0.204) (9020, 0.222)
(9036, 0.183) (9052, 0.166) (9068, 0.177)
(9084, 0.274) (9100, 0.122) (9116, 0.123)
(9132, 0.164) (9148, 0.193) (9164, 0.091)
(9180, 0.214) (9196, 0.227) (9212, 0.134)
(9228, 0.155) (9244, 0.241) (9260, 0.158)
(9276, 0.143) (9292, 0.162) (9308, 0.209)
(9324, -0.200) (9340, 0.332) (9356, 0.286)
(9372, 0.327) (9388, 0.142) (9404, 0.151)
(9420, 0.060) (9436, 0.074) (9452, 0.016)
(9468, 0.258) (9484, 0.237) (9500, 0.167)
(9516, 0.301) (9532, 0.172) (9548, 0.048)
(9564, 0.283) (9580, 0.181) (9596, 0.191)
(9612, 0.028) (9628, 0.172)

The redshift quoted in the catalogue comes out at 0.75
